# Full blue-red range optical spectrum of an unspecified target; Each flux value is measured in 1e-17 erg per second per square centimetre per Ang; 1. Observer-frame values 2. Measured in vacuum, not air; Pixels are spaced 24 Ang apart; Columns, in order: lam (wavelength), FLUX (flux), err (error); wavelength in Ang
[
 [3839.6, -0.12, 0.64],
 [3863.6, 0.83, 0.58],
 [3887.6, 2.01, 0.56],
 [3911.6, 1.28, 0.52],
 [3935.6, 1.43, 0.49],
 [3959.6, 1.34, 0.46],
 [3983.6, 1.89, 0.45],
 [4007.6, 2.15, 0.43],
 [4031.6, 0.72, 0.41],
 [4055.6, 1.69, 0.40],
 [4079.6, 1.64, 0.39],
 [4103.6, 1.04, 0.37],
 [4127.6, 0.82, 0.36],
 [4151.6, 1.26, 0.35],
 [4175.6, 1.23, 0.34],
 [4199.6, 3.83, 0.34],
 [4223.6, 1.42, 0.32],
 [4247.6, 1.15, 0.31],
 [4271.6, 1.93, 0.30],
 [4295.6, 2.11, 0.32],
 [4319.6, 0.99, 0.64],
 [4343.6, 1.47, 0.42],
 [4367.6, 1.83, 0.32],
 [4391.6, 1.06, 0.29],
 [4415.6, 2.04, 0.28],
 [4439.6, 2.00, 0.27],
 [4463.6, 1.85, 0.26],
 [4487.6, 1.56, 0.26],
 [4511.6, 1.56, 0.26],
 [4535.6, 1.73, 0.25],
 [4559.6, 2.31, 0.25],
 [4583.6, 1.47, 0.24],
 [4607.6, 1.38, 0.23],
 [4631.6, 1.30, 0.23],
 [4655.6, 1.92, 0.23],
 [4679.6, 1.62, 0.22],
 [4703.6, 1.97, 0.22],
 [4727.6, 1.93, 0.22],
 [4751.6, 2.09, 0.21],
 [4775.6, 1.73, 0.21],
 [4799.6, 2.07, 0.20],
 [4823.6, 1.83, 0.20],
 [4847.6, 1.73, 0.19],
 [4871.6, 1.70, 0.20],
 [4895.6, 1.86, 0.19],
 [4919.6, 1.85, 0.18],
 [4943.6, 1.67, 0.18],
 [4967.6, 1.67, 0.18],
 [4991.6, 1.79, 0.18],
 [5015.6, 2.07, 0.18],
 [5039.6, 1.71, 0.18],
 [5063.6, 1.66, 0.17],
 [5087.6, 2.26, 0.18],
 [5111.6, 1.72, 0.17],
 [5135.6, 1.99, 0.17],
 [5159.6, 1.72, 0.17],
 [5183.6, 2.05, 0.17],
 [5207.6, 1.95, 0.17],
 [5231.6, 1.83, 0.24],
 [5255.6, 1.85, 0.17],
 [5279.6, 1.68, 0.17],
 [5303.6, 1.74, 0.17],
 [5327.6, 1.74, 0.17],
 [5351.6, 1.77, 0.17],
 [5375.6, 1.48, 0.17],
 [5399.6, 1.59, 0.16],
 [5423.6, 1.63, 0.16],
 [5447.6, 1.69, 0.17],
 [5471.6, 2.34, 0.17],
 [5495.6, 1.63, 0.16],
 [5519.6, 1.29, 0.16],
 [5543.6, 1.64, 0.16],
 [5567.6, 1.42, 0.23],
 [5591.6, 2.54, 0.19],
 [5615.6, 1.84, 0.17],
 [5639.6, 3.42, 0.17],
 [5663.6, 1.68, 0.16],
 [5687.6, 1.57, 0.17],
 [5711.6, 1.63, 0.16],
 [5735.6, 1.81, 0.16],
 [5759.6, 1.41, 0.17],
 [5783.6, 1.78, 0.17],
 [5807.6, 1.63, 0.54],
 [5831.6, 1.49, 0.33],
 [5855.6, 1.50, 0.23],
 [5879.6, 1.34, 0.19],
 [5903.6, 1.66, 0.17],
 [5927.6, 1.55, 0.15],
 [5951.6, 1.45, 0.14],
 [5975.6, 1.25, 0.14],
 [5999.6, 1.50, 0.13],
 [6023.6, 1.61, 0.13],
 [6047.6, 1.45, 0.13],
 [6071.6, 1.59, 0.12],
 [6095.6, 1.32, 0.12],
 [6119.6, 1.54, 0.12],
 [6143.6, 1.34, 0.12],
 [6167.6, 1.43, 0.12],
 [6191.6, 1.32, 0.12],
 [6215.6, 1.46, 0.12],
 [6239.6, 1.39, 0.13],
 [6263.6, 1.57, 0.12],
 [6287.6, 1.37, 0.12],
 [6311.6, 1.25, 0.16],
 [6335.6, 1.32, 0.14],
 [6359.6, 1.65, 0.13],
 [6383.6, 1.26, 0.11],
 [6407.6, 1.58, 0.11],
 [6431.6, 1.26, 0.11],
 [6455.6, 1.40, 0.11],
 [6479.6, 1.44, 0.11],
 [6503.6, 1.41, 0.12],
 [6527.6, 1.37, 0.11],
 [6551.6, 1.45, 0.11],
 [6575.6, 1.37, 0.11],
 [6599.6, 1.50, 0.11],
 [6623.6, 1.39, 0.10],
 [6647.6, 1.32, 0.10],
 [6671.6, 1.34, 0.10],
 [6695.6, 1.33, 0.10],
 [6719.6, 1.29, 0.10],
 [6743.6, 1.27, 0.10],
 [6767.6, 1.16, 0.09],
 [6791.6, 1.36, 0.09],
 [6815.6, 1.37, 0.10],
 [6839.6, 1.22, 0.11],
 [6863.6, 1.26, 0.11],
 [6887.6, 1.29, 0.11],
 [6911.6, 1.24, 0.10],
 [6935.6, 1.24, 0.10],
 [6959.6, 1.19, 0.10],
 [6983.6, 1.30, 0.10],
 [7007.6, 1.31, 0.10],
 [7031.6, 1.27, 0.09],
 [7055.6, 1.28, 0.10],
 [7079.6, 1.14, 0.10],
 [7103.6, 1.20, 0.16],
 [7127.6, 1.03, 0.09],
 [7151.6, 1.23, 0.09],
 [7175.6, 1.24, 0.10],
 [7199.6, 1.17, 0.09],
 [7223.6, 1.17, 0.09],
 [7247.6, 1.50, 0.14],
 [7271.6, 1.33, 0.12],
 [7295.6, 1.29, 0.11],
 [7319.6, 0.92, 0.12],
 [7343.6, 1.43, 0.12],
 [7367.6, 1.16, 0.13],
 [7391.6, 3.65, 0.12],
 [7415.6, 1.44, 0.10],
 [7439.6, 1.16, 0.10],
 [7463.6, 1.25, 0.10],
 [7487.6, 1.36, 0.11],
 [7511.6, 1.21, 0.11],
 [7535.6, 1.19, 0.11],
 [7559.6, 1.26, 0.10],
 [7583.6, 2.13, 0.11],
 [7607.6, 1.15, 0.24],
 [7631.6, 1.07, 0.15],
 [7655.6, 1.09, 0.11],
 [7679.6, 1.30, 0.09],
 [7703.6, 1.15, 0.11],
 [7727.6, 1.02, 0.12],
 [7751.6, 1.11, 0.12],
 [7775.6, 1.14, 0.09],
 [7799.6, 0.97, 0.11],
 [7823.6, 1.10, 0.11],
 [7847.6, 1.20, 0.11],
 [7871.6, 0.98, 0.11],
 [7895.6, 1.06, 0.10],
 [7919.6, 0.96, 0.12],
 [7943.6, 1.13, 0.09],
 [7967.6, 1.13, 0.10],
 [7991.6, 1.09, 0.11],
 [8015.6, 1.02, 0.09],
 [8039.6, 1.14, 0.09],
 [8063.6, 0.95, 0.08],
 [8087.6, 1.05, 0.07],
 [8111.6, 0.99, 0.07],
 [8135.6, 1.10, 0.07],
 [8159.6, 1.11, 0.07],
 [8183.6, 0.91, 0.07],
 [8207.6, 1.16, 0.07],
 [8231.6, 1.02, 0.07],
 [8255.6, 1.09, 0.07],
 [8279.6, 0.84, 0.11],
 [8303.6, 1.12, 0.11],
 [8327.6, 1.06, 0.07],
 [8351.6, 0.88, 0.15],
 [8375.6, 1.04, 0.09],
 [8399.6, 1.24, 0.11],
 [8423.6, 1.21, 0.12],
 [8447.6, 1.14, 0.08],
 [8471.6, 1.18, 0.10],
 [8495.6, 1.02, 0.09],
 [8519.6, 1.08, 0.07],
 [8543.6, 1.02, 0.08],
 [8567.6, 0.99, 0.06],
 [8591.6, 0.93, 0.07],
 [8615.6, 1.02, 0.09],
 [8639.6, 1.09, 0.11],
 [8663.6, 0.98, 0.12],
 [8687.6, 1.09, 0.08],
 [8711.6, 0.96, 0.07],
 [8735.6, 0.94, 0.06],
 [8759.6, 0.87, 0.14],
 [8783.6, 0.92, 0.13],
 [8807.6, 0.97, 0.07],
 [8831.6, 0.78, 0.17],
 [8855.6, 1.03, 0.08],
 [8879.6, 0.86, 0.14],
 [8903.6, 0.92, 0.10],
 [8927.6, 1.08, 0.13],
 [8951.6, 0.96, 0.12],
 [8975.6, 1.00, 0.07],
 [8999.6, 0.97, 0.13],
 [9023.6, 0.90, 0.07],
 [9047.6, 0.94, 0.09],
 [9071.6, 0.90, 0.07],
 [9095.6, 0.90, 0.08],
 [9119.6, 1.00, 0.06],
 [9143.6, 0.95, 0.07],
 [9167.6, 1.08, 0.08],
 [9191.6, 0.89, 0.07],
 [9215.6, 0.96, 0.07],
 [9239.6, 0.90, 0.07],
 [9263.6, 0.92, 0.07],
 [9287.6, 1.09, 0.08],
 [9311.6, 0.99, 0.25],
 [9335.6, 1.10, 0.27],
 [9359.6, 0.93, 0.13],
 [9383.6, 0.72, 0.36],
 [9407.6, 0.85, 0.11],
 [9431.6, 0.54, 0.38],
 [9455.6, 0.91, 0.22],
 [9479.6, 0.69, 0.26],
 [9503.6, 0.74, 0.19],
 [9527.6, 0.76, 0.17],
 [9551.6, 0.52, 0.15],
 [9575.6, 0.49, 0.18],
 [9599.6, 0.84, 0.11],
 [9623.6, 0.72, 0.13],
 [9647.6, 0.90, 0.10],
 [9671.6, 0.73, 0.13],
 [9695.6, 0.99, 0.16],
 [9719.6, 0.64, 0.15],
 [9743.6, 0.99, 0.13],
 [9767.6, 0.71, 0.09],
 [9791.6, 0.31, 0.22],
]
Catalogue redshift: 0.13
